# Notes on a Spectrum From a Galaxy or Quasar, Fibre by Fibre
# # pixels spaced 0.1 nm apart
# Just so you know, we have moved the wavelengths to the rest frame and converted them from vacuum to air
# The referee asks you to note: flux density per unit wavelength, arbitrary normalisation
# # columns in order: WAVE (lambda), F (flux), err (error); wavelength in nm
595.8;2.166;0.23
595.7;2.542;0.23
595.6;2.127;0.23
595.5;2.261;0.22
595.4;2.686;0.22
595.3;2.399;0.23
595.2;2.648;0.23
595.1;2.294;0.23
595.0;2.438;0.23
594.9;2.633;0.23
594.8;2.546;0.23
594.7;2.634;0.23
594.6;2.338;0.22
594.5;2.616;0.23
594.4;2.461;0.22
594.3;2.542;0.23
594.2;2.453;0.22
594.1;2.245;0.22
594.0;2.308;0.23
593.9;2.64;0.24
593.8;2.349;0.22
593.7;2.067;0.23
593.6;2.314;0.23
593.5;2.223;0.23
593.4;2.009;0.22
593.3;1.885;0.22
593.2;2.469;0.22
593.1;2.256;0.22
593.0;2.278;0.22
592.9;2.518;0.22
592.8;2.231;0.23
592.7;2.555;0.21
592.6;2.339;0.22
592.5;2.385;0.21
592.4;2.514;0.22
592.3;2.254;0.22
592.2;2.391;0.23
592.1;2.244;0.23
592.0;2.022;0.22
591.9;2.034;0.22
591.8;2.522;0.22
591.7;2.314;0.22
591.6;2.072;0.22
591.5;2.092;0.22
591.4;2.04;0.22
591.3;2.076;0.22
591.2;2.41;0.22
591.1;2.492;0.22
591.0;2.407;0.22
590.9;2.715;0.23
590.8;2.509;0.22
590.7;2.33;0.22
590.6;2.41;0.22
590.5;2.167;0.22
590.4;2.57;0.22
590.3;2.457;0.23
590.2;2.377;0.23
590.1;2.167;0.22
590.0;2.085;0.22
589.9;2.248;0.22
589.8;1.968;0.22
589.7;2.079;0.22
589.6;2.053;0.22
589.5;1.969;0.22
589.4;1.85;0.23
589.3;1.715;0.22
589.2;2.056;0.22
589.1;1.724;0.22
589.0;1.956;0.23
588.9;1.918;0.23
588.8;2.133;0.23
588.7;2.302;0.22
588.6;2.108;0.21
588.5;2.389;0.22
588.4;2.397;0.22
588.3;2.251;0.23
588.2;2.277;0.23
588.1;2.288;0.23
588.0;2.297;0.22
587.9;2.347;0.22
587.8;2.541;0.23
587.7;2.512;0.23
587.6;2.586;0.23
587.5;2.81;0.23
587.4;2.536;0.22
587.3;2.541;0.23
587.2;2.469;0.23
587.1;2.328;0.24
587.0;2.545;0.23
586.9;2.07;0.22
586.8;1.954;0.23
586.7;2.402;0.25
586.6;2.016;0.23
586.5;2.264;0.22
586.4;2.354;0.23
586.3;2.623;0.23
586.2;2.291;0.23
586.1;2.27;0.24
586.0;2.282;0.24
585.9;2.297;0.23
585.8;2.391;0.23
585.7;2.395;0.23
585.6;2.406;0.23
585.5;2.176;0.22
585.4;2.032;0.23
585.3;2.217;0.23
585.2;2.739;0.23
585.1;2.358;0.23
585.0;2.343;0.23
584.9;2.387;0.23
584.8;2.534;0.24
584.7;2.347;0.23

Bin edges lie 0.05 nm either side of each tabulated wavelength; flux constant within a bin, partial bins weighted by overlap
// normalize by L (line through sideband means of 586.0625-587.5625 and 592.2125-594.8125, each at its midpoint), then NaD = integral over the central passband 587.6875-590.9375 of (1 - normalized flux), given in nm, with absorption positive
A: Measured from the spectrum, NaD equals 0.210 nm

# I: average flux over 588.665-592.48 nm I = 2.2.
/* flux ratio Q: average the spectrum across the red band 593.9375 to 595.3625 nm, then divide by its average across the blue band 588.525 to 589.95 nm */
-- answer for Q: 1.23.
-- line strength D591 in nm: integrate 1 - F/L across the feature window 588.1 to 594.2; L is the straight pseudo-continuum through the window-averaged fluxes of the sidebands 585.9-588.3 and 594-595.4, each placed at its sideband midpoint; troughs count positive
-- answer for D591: 0.48 nm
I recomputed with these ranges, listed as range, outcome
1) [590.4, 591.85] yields 2.33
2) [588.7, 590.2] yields 2.02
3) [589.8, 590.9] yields 2.33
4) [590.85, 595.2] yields 2.34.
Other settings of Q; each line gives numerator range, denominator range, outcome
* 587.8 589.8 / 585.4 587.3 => 0.92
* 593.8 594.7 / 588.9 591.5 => 1.12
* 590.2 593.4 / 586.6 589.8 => 1.04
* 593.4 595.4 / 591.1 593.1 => 1.06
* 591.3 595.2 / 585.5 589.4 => 1.02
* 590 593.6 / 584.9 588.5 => 0.98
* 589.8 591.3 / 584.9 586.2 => 1.01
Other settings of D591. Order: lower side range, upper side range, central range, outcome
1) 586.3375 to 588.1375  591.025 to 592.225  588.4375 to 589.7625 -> 0.169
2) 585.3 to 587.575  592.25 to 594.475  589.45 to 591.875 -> 0.069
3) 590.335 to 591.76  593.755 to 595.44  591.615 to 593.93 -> 0.111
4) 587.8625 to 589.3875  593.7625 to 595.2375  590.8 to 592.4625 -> 0.010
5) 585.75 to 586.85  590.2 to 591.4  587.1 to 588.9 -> -0.044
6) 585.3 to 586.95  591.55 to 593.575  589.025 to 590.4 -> 0.119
